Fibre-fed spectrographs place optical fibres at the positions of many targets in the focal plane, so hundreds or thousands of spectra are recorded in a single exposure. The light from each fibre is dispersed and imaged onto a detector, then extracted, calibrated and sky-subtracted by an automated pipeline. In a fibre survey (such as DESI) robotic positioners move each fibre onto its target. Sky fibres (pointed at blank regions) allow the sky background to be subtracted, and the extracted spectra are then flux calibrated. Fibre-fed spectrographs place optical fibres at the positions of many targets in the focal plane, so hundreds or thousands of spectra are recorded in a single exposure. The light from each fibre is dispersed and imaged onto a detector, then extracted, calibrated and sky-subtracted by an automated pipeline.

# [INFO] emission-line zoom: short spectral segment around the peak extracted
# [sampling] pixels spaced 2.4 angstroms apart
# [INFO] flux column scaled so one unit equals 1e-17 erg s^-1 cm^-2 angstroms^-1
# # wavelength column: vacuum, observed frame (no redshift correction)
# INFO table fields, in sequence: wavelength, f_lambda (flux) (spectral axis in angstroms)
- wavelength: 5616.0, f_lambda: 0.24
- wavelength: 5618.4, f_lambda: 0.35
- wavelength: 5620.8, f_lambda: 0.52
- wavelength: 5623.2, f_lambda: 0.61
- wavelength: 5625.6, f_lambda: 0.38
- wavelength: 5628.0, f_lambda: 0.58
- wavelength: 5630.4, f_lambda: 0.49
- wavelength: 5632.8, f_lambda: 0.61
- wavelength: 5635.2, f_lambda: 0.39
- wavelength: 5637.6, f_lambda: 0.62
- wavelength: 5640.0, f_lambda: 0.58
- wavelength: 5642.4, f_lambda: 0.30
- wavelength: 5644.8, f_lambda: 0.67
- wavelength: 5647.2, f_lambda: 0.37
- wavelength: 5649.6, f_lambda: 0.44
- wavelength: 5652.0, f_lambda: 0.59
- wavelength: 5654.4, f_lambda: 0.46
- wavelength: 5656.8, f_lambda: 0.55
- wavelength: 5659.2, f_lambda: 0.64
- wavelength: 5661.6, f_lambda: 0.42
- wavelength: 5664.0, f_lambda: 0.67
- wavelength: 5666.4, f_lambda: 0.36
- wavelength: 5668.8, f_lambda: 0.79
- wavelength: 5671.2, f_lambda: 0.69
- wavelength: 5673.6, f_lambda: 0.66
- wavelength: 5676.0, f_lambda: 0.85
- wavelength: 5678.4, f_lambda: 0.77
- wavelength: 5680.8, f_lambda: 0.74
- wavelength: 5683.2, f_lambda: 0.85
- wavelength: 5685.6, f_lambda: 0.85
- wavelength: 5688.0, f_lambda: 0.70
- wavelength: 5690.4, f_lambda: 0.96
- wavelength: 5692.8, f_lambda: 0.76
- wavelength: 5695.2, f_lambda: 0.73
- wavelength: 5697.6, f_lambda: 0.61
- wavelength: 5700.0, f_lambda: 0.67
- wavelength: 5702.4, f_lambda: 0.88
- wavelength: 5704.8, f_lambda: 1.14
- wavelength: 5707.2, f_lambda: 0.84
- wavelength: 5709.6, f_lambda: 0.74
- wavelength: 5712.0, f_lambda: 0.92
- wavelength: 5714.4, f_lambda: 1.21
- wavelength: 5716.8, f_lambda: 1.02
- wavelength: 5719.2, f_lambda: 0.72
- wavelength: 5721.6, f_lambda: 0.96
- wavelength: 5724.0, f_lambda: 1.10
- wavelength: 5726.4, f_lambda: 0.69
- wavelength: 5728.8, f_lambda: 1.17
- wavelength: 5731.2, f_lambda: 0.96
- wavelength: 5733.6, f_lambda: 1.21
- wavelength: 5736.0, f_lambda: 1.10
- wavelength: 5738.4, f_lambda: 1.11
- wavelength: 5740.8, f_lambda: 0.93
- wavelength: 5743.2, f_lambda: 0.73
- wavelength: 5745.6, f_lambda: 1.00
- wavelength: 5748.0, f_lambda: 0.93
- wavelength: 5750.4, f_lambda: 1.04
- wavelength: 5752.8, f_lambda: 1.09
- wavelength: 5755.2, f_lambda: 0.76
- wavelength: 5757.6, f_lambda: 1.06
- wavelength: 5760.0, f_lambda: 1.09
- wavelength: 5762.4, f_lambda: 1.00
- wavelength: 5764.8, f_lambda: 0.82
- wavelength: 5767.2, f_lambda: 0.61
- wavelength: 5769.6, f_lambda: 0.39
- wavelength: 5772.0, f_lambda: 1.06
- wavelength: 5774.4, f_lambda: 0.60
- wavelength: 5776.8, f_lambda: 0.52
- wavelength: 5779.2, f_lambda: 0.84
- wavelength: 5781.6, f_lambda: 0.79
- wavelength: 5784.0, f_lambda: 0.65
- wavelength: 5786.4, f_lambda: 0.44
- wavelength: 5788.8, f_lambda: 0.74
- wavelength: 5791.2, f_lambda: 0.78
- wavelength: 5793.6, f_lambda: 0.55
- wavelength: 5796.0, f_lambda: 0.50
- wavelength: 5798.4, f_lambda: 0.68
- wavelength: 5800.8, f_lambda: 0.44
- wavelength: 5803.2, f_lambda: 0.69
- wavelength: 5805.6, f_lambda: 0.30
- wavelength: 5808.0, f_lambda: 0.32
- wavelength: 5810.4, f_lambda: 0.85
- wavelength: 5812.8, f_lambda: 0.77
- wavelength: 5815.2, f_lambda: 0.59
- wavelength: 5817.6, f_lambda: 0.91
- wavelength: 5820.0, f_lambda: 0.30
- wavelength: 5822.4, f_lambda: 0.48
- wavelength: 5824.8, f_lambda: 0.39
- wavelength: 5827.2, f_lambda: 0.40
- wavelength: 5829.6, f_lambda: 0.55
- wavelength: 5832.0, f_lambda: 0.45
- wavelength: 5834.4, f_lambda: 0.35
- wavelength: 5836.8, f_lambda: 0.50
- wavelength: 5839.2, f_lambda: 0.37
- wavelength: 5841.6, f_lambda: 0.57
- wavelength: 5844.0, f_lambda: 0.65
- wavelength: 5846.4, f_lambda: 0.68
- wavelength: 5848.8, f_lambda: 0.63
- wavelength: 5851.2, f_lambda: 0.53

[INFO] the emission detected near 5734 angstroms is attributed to C IV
